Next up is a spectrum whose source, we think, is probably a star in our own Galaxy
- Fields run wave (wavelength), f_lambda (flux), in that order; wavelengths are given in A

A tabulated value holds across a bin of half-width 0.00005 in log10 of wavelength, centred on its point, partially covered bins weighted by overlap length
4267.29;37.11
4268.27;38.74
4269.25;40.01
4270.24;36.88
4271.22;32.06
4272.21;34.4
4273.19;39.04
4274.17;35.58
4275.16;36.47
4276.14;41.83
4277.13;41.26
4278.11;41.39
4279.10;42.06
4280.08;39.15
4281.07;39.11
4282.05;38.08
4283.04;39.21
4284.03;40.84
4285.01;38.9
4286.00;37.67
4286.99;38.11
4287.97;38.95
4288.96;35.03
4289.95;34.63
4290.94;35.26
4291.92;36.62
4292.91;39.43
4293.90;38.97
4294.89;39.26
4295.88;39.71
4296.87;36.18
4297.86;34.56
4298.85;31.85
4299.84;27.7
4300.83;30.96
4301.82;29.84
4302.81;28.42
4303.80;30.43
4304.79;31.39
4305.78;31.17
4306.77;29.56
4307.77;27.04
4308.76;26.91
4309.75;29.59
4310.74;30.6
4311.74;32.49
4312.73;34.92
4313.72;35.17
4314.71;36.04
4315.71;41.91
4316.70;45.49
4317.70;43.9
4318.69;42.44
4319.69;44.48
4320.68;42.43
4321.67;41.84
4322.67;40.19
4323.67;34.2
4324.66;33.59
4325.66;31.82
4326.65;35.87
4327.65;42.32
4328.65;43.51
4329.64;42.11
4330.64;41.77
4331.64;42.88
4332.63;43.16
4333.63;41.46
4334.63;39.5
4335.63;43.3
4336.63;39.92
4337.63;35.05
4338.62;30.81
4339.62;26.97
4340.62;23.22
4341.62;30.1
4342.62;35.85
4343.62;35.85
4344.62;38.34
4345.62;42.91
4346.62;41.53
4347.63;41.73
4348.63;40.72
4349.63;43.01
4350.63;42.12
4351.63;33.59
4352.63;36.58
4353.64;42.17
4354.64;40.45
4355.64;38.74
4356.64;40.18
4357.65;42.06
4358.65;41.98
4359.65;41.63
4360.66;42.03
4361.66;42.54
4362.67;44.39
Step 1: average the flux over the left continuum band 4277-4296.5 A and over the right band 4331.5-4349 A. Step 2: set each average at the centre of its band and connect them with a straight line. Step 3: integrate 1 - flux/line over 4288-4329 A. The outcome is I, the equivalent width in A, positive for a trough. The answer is 2.7 A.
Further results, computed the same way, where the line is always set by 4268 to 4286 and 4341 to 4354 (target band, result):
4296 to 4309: 2.6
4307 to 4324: 0.7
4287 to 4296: 0.3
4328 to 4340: -0.2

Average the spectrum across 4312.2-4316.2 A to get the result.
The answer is 37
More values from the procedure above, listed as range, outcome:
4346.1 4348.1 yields 41.5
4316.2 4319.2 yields 43.9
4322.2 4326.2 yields 35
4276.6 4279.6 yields 41.6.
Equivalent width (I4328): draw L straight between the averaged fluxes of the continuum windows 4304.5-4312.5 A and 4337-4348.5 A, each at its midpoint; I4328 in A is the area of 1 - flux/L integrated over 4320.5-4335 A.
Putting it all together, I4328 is -3.1 A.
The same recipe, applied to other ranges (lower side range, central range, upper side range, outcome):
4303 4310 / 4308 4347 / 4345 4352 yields -2.86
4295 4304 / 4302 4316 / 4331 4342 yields 0.78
